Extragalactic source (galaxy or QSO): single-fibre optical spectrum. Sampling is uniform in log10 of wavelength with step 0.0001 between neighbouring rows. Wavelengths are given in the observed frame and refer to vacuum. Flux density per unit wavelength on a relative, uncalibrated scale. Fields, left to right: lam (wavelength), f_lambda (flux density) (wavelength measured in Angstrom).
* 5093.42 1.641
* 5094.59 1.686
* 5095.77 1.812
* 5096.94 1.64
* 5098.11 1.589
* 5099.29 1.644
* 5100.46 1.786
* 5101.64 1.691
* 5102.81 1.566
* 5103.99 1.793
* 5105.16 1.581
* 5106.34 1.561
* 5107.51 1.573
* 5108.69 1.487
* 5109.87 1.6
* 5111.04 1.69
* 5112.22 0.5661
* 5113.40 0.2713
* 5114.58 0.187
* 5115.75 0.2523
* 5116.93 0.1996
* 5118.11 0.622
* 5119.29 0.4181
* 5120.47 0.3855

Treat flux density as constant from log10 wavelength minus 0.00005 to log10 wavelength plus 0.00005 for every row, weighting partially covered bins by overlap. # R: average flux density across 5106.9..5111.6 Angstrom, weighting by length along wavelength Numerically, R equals 1.59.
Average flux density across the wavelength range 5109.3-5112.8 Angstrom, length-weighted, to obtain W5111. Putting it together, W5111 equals 1.29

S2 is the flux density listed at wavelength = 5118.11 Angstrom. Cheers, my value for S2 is 0.622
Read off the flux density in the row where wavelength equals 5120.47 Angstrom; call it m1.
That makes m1 0.3855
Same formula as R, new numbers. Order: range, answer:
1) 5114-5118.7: 0.316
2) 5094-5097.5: 1.71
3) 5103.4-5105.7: 1.69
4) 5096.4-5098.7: 1.61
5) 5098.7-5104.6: 1.7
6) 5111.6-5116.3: 0.328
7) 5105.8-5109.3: 1.54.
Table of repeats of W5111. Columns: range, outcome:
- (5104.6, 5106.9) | 1.57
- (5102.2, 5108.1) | 1.62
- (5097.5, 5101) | 1.67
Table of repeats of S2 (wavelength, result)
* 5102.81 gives 1.566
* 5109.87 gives 1.6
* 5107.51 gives 1.573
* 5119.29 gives 0.4181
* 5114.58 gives 0.187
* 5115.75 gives 0.2523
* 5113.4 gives 0.2713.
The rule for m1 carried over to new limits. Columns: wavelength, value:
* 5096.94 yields 1.64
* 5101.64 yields 1.691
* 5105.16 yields 1.581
